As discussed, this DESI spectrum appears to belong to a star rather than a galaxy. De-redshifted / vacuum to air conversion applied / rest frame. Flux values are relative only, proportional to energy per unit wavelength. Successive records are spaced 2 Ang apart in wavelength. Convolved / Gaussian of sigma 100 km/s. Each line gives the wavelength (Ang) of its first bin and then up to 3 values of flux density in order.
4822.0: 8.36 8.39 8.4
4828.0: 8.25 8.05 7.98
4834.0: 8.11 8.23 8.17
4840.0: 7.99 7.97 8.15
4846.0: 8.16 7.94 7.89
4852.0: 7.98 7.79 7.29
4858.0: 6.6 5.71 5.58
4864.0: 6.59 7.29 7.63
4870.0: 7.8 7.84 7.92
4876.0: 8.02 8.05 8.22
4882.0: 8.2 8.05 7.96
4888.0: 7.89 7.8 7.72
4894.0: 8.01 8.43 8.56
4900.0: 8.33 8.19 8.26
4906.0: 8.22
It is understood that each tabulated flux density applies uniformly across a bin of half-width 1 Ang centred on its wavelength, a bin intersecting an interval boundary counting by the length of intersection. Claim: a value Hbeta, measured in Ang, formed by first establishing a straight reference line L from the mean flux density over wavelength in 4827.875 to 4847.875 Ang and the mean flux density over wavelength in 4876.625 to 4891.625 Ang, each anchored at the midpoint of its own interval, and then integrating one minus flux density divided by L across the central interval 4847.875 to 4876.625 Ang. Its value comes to 2.7 Ang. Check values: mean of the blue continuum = 8.09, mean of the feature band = 7.3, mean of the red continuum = 8.01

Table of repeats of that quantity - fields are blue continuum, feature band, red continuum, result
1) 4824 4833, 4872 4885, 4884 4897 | -0.1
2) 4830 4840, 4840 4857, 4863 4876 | 0.0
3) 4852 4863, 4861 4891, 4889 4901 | -0.9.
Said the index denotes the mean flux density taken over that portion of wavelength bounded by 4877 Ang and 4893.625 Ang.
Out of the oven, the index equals 7.99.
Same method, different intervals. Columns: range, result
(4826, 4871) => 7.62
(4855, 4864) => 6.33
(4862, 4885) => 7.69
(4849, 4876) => 7.25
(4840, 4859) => 7.76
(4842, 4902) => 7.72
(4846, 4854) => 7.95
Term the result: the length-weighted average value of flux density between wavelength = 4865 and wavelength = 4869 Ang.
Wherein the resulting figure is 7.46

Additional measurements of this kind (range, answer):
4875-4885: 8.11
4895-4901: 8.44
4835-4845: 8.1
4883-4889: 7.97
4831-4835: 8.04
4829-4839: 8.11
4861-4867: 6.49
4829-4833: 8.02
